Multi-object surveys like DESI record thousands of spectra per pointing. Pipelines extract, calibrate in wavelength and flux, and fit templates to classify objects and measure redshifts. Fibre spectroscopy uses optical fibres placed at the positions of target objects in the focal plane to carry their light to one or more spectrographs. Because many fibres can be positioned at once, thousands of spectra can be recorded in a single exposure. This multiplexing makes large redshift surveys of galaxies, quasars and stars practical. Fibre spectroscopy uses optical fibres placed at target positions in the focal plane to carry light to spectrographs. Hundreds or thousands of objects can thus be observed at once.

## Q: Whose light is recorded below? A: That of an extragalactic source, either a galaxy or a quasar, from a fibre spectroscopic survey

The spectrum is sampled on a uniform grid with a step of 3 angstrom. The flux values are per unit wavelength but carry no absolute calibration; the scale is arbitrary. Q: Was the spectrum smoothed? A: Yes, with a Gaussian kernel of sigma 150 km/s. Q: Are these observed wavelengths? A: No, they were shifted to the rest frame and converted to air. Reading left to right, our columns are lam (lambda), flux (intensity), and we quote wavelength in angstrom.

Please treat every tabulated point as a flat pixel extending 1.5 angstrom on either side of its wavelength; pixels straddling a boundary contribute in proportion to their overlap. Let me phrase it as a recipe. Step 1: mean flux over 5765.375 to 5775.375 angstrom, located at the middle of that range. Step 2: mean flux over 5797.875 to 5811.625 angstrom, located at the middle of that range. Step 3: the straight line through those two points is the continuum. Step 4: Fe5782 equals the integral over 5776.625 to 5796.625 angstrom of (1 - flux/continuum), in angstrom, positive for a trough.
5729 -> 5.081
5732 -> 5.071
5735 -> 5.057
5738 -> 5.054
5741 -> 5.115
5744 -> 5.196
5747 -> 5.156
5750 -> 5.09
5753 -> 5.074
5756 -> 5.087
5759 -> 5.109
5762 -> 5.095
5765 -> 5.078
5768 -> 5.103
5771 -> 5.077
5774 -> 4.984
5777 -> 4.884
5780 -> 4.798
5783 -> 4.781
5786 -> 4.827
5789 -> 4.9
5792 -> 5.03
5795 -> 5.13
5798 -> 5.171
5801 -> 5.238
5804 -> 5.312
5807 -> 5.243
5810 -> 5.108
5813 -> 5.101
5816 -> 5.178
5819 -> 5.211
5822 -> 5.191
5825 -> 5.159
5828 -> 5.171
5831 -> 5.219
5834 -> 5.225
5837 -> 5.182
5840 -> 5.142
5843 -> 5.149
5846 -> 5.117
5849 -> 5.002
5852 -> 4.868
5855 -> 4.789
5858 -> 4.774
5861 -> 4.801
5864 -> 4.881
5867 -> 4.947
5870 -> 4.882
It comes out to 0.9 angstrom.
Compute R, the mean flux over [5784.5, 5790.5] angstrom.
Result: 4.86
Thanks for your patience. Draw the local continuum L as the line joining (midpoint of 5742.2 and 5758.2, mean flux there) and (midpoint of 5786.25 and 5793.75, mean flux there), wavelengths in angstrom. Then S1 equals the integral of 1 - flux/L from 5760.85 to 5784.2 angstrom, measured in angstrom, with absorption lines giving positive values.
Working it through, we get 0.2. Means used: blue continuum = 5.12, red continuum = 4.95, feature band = 4.98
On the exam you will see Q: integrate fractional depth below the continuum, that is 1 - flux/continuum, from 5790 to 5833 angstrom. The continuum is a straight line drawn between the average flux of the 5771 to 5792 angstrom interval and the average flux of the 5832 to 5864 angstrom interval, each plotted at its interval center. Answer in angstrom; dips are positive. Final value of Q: -2.0 angstrom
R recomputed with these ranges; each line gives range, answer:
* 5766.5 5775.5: 5.05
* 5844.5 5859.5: 4.91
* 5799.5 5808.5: 5.26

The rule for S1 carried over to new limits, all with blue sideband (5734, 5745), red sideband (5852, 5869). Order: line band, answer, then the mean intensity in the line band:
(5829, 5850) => -1.14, 5.15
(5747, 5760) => -0.06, 5.1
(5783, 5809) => -0.56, 5.09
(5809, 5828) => -0.88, 5.16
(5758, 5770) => -0.11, 5.09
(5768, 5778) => 0.05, 5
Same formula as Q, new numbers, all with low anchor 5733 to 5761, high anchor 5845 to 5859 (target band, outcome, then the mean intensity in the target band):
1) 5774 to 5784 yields 0.39 angstrom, 4.85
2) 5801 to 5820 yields -0.80 angstrom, 5.2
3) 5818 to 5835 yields -0.82 angstrom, 5.19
